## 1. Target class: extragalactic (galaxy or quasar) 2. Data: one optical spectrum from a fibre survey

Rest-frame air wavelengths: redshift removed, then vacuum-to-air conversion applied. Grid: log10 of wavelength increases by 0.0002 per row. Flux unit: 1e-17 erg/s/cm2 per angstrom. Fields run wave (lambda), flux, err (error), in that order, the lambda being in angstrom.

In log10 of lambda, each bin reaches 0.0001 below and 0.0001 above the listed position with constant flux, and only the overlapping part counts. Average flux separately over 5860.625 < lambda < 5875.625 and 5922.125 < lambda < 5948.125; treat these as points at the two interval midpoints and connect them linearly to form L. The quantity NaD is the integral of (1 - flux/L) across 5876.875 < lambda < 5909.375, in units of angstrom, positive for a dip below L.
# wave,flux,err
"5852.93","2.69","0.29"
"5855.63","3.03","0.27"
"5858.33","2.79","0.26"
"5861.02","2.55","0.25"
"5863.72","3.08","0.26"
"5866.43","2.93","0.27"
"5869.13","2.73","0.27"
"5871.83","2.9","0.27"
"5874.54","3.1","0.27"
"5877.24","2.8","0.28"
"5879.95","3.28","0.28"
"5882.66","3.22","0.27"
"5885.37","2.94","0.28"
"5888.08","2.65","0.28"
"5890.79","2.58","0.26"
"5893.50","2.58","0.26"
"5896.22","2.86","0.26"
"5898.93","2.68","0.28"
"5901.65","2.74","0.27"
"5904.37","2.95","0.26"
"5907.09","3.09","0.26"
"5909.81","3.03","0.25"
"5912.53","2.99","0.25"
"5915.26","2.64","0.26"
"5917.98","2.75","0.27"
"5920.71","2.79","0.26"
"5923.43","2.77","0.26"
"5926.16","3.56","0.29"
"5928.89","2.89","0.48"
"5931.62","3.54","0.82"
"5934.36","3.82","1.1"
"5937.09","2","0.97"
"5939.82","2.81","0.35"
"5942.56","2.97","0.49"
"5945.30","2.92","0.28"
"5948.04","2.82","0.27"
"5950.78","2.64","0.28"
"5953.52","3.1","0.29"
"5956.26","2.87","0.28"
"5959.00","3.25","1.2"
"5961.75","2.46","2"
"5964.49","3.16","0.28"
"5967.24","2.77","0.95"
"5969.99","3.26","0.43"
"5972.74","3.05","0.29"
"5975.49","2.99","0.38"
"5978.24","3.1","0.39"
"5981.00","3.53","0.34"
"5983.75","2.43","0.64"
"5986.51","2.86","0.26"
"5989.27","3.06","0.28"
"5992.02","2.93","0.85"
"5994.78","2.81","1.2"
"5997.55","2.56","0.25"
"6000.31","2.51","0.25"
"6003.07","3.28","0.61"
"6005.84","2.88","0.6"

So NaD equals 0.8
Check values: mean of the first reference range 2.9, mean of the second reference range 3.02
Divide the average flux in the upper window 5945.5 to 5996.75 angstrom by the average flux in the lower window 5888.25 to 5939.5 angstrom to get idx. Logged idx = 1.02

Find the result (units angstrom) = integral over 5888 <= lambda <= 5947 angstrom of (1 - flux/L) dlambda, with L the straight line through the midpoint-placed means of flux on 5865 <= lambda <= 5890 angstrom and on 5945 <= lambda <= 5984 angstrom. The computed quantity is 1.2 angstrom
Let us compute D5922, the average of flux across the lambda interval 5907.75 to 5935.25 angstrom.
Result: 3.07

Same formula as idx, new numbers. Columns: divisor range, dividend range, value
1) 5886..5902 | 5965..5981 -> 1.15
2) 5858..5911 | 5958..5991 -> 1.04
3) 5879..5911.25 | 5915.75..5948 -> 1.03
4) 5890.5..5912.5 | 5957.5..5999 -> 1.04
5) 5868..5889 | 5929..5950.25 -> 1.00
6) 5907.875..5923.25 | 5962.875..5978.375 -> 1.07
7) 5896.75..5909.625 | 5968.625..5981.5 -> 1.10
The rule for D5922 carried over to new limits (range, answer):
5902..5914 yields 2.99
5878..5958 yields 2.91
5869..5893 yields 2.91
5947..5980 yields 2.96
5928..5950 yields 2.96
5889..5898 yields 2.67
